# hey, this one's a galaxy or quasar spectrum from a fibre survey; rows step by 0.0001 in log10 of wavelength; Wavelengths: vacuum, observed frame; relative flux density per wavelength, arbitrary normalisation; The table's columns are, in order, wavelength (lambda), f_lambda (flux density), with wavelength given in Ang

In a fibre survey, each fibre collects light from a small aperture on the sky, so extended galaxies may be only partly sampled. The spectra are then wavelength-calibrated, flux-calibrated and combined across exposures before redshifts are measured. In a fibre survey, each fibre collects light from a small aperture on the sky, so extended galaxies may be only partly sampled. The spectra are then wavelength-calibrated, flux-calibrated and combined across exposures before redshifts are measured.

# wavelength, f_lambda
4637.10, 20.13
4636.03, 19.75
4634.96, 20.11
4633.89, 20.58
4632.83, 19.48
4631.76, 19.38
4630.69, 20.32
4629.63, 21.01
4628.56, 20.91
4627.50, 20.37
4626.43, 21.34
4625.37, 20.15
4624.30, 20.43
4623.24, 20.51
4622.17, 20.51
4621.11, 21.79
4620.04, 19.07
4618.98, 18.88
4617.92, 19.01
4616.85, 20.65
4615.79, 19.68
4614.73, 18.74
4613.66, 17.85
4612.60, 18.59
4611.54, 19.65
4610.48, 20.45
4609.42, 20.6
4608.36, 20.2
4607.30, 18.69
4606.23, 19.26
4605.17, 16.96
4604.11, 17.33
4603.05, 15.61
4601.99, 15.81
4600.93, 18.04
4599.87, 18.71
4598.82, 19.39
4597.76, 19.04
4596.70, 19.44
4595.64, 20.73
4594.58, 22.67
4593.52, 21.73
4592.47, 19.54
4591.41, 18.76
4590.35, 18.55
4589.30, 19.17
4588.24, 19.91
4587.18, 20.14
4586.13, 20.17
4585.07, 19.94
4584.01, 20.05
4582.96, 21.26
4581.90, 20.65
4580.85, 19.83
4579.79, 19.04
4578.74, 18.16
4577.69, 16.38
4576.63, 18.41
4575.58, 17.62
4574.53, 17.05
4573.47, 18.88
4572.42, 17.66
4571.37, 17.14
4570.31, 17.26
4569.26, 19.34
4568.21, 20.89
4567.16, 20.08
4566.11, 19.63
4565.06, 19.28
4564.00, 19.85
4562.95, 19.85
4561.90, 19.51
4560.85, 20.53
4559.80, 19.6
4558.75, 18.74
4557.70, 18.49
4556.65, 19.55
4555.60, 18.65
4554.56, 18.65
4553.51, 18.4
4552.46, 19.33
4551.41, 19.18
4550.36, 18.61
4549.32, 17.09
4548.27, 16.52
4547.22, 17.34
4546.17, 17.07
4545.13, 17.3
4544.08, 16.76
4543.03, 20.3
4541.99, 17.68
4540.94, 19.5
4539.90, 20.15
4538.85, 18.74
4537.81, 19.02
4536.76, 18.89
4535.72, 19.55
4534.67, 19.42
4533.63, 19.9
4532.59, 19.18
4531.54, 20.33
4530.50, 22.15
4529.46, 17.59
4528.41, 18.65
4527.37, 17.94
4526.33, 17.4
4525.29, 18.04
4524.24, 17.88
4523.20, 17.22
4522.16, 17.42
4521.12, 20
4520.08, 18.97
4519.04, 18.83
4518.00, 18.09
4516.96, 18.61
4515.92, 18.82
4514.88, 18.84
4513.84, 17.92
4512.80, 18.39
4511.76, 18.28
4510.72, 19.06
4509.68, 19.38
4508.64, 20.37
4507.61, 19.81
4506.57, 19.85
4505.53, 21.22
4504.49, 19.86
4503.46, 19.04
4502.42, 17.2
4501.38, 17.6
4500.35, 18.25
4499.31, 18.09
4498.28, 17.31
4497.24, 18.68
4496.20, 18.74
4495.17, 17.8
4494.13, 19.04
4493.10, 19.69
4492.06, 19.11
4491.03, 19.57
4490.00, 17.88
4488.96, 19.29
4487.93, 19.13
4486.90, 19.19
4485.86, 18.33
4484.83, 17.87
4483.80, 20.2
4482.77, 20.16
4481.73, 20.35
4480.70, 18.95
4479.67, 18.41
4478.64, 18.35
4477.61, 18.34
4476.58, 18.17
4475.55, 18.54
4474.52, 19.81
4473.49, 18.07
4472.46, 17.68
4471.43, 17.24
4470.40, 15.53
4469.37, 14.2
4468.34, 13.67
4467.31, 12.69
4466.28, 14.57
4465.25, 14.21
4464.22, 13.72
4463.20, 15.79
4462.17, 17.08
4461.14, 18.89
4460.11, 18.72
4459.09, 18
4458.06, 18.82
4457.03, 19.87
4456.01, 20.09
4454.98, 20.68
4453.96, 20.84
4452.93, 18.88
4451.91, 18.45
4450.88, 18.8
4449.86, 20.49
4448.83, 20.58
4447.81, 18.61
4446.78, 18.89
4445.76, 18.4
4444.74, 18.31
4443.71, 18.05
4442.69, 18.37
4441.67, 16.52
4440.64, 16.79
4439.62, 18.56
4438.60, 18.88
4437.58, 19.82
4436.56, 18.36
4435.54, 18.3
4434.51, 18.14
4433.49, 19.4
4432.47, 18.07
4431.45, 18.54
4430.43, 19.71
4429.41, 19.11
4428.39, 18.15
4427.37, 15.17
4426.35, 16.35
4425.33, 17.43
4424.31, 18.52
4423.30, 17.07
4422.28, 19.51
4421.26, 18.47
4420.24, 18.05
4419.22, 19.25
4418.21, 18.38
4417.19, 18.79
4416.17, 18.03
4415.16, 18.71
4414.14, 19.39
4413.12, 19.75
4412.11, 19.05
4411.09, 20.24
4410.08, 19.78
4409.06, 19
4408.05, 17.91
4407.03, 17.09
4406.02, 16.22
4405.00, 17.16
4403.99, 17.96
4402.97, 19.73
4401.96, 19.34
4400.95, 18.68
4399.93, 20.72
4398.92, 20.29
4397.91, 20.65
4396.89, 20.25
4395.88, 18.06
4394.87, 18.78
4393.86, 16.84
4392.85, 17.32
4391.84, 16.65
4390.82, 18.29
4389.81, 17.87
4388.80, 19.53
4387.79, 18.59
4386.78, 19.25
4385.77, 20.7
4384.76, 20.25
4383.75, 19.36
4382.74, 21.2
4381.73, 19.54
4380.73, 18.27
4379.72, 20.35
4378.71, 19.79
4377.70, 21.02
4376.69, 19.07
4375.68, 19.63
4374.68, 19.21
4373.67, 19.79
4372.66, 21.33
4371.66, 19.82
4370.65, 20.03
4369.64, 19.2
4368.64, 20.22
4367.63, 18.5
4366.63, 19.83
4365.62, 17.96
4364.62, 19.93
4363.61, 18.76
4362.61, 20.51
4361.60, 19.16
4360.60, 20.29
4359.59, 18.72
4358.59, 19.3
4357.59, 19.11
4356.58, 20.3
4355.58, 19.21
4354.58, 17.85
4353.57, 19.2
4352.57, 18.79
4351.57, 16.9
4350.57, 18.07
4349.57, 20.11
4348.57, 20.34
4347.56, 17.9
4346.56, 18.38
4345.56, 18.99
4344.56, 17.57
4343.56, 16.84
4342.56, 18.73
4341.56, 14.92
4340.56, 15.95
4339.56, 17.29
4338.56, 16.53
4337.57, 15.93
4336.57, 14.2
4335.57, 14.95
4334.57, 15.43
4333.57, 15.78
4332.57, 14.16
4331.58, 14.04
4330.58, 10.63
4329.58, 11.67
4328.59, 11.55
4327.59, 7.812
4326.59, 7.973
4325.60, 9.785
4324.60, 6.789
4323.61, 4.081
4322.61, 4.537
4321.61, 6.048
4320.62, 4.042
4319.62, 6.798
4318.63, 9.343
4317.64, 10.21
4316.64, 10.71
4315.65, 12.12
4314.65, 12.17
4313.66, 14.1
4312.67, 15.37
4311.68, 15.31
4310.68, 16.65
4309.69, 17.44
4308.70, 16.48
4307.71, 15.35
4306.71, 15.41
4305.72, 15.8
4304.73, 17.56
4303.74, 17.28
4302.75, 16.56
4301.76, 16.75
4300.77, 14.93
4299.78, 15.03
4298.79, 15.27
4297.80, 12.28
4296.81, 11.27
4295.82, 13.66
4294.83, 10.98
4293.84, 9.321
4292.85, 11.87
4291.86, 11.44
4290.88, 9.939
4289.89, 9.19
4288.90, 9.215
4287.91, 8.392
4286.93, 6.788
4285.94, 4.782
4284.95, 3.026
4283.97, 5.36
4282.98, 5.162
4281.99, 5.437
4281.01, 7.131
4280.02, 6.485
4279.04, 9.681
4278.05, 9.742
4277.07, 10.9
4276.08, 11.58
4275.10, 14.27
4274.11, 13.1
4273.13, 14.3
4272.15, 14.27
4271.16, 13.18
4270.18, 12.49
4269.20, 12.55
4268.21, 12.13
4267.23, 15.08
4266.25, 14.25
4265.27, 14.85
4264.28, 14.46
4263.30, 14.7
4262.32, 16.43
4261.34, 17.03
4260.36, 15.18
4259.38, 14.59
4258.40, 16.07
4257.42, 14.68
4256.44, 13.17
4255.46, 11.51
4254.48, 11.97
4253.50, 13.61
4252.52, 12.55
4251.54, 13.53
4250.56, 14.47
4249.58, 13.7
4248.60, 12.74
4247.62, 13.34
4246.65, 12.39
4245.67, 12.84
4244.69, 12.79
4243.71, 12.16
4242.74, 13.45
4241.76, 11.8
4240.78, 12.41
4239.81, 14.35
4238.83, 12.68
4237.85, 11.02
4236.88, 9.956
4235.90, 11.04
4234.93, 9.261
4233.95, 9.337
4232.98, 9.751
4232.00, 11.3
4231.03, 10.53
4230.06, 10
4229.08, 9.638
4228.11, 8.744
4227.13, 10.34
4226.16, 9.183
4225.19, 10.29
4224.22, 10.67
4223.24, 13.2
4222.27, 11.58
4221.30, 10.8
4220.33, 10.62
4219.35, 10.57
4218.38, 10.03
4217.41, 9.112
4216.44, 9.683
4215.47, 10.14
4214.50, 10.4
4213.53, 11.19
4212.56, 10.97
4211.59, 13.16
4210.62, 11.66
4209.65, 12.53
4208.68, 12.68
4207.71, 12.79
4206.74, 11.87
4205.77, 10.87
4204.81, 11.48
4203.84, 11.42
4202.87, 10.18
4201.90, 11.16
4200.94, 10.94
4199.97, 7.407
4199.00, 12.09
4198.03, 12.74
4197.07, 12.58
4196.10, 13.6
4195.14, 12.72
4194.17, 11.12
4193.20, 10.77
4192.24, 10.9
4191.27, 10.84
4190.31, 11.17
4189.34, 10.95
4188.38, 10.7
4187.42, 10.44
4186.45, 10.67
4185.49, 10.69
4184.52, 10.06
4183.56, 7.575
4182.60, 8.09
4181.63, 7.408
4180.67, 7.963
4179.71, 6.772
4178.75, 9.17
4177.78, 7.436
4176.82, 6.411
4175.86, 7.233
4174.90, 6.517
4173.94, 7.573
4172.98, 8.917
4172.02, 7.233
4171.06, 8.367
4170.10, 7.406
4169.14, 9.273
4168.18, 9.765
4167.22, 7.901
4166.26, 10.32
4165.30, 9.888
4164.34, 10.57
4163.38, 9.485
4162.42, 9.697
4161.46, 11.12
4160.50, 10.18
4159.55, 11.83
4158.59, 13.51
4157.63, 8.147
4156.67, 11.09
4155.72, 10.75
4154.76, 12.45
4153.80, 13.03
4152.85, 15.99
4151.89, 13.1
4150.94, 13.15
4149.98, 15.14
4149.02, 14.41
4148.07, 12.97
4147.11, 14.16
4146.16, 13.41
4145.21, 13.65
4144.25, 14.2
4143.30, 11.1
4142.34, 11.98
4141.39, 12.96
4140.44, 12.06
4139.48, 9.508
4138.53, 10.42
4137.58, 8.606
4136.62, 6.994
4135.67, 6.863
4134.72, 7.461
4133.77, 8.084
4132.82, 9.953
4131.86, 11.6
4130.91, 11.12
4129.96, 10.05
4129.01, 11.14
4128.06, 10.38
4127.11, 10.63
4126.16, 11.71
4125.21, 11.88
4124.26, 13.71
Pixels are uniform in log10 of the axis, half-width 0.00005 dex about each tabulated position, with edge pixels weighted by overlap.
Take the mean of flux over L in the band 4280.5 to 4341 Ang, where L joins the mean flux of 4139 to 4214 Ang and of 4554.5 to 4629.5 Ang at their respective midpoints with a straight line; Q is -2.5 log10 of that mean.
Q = 0.17 mag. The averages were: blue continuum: 10.8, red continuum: 19.3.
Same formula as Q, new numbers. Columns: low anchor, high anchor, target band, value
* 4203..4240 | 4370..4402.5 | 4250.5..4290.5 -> 0.14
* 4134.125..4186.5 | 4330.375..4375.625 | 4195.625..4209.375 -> 0.03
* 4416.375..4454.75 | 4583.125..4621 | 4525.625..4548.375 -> 0.01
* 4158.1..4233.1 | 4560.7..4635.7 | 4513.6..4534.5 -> -0.06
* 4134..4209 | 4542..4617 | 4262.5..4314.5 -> 0.06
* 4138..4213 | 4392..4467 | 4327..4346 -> 0.06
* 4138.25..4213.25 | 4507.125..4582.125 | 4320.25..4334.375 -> 0.44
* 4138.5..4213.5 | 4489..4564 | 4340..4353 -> -0.22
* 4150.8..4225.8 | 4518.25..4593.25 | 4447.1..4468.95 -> -0.07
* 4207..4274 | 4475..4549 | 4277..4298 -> 0.48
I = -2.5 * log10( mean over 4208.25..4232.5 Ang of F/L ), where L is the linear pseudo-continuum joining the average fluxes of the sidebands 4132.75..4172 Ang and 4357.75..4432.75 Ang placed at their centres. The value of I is 0.22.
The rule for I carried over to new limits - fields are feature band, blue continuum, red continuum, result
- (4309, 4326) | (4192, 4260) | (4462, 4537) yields 0.31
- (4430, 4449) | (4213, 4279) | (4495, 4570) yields -0.11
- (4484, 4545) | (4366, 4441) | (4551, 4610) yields 0.01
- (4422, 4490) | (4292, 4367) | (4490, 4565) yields -0.05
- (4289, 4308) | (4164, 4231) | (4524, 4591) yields -0.08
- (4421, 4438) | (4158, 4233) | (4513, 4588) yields -0.15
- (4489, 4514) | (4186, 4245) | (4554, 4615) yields -0.09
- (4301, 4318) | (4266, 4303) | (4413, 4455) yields -0.23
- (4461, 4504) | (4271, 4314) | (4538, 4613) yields -0.07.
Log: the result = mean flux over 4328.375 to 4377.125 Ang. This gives 17.9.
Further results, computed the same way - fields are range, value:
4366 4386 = 19.8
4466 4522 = 18.4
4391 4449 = 18.5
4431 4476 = 17.9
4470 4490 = 18.6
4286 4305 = 12.3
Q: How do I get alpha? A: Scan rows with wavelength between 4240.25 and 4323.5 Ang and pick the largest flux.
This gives 17.56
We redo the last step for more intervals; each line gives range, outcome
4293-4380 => 21.33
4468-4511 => 21.22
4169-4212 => 13.6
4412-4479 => 20.84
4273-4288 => 14.3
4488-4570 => 22.15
